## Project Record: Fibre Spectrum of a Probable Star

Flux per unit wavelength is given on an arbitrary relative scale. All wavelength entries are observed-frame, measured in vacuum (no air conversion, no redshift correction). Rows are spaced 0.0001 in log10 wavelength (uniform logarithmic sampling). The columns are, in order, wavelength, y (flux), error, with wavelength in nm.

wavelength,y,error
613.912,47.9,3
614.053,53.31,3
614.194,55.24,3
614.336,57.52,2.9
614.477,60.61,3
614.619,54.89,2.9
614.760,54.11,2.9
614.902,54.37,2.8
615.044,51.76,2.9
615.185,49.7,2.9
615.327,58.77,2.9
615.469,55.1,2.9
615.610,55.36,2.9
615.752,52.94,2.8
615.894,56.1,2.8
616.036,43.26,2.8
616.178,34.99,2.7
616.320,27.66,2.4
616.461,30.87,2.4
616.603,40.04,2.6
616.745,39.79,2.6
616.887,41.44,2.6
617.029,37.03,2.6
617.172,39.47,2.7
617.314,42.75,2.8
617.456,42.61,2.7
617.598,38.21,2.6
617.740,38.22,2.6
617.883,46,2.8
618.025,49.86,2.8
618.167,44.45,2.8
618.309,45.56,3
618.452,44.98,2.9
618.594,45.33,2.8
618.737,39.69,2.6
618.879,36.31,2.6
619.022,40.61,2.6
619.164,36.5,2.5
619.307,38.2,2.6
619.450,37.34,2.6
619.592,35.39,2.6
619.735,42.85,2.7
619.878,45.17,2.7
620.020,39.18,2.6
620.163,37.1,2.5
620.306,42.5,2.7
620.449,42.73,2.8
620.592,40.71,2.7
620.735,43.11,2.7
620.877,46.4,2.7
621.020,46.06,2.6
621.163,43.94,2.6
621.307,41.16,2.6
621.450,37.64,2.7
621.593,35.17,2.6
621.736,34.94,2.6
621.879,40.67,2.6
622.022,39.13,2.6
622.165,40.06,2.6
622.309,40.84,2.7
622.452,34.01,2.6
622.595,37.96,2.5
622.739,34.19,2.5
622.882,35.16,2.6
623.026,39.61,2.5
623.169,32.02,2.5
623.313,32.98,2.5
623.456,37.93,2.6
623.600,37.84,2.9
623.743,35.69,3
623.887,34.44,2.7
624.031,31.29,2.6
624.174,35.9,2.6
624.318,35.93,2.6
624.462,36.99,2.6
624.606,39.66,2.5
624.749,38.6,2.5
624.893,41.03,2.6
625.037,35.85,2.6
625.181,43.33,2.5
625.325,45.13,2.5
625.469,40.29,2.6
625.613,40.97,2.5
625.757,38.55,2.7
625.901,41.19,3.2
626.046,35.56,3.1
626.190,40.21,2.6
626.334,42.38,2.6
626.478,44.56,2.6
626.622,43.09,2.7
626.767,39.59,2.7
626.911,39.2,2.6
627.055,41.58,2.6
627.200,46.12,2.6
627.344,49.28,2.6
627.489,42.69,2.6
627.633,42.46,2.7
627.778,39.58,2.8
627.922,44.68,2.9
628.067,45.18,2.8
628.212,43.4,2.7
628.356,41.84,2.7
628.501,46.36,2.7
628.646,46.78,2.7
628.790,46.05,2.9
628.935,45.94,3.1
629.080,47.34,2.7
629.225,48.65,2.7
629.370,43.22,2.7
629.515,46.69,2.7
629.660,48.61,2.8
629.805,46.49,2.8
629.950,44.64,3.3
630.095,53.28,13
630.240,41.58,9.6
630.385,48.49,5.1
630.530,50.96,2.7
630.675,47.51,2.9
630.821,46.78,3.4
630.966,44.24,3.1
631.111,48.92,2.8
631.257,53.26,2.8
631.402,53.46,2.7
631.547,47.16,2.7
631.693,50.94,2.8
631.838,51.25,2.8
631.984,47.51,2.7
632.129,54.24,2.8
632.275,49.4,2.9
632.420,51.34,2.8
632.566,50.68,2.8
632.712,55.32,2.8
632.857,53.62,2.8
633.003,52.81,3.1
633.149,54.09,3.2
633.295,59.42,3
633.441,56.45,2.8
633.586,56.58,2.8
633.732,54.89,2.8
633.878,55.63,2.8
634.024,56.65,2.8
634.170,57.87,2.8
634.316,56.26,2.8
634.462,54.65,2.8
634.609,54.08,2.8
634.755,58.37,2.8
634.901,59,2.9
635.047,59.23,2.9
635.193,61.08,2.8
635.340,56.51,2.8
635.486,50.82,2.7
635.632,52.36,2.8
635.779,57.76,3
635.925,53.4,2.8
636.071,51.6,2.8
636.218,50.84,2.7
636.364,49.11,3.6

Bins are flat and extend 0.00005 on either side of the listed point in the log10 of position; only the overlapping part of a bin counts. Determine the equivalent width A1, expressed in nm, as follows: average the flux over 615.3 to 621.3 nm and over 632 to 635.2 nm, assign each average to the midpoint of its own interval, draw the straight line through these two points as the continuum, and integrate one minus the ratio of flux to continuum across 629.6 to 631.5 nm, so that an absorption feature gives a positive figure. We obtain 0.16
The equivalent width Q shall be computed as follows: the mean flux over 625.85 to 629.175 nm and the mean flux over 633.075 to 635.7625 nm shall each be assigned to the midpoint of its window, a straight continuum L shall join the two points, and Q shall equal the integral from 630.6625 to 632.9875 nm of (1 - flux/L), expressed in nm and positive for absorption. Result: 0.04 nm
